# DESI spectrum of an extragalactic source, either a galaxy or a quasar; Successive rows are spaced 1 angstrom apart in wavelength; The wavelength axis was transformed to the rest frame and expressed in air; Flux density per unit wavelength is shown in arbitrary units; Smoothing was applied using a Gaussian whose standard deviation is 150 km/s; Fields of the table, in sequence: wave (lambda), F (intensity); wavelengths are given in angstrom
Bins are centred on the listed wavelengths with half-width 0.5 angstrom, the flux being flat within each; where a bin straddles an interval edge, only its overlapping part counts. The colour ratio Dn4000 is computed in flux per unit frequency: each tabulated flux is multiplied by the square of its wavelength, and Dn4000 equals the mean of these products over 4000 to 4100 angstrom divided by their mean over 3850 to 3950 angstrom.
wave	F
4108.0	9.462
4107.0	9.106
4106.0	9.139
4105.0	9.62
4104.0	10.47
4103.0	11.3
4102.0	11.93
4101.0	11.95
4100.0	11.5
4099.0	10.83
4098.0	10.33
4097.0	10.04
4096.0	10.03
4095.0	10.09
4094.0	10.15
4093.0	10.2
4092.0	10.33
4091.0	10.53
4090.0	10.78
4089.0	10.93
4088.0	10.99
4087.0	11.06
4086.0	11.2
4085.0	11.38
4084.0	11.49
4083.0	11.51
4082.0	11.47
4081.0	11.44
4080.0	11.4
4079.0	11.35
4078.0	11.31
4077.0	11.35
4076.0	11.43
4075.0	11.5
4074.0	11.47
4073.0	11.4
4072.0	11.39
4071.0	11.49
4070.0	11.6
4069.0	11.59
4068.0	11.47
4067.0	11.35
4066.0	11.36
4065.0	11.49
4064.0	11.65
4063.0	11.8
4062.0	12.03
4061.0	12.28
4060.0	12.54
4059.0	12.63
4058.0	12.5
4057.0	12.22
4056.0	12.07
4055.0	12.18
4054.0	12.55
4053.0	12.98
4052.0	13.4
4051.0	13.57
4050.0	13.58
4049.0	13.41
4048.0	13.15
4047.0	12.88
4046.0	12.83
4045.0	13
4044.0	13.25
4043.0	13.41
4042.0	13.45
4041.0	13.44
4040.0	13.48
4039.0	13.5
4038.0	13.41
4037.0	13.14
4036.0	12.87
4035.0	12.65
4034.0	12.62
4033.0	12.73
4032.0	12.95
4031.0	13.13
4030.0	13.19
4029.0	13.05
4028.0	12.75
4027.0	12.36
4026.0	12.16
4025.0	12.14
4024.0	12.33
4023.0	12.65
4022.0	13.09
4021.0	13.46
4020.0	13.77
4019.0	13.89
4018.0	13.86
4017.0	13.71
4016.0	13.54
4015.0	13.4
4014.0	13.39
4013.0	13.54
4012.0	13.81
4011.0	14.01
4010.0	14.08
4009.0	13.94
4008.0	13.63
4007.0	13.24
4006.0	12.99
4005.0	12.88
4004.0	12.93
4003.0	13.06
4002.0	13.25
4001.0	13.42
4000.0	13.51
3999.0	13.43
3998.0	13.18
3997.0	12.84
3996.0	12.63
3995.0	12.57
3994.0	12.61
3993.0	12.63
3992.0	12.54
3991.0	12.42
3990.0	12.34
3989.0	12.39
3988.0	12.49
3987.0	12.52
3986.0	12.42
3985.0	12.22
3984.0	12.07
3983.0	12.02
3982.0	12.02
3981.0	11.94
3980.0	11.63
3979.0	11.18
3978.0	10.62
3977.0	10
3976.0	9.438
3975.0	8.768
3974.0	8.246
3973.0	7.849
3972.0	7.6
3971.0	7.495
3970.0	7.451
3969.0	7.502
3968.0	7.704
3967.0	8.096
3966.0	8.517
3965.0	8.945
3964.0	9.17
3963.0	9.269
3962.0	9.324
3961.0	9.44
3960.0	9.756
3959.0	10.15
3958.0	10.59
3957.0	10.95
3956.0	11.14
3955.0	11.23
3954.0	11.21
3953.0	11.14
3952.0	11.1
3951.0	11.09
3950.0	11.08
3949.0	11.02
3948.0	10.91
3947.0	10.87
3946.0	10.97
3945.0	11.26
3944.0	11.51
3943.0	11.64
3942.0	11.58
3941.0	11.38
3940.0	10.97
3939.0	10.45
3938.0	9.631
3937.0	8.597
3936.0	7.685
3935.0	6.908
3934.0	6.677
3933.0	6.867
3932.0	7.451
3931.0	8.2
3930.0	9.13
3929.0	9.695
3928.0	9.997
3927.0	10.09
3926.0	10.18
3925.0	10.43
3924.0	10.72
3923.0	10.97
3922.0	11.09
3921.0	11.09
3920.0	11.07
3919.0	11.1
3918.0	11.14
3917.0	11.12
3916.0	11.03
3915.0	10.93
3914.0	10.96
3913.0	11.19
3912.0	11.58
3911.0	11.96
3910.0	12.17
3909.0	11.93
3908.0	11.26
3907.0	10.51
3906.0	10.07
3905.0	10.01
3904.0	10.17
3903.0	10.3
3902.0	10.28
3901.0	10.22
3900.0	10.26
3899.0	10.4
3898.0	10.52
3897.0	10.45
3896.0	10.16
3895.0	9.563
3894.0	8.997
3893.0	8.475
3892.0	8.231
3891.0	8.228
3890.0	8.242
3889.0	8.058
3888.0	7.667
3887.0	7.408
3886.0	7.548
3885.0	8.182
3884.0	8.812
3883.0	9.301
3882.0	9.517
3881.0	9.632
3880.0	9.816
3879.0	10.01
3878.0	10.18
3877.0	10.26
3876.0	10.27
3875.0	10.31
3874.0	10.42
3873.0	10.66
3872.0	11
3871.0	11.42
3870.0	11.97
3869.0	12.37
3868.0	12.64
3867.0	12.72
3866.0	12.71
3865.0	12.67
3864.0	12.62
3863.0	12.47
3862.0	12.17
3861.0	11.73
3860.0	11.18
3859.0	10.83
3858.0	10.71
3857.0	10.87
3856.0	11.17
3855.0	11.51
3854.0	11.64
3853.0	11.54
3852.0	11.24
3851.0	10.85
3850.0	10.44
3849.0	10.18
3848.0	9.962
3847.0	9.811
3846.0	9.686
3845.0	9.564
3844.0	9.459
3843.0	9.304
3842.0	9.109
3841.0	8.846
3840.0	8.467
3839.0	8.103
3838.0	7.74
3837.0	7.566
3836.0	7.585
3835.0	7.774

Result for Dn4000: 1.3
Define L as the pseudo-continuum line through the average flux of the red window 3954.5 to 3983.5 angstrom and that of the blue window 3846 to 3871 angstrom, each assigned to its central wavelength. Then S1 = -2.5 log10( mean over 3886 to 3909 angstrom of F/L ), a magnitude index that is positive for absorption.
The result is 0.134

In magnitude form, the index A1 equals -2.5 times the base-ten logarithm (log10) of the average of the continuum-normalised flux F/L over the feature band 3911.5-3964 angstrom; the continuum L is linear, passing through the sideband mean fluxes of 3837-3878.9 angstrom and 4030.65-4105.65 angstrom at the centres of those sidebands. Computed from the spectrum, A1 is 0.09 mag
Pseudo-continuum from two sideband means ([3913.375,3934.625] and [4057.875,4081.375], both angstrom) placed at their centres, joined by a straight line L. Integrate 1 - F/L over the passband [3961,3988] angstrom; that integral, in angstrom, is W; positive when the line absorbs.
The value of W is 1.9 angstrom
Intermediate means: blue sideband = 9.99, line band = 9.81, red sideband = 11.6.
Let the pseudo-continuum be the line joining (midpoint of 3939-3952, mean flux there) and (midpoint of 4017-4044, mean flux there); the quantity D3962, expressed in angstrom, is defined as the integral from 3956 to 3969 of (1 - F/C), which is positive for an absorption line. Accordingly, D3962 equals 2.5 angstrom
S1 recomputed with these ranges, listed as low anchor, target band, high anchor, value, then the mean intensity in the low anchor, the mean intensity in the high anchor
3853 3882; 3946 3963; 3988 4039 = 0.16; 11.3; 13.1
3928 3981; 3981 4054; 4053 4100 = -0.23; 9.66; 11.4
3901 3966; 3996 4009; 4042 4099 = -0.19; 10.3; 11.7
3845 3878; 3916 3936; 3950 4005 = 0.15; 11.2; 10.9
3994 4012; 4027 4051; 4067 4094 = -0.07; 13.3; 11.2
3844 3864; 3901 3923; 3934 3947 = -0.06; 10.9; 10.1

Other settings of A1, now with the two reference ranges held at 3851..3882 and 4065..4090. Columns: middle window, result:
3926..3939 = 0.30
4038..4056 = -0.16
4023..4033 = -0.12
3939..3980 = 0.14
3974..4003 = -0.07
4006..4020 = -0.20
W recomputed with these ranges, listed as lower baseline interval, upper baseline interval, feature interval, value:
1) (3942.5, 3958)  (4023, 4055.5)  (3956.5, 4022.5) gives 2.00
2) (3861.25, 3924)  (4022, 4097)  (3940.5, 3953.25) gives -0.24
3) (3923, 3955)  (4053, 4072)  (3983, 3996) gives -1.92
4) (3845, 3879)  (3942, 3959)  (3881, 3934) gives 6.01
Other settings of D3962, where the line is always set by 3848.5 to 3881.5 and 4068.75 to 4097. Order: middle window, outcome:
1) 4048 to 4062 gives -2.1 angstrom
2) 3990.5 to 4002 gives -1.8 angstrom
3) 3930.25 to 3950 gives 2.5 angstrom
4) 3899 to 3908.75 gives 0.7 angstrom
